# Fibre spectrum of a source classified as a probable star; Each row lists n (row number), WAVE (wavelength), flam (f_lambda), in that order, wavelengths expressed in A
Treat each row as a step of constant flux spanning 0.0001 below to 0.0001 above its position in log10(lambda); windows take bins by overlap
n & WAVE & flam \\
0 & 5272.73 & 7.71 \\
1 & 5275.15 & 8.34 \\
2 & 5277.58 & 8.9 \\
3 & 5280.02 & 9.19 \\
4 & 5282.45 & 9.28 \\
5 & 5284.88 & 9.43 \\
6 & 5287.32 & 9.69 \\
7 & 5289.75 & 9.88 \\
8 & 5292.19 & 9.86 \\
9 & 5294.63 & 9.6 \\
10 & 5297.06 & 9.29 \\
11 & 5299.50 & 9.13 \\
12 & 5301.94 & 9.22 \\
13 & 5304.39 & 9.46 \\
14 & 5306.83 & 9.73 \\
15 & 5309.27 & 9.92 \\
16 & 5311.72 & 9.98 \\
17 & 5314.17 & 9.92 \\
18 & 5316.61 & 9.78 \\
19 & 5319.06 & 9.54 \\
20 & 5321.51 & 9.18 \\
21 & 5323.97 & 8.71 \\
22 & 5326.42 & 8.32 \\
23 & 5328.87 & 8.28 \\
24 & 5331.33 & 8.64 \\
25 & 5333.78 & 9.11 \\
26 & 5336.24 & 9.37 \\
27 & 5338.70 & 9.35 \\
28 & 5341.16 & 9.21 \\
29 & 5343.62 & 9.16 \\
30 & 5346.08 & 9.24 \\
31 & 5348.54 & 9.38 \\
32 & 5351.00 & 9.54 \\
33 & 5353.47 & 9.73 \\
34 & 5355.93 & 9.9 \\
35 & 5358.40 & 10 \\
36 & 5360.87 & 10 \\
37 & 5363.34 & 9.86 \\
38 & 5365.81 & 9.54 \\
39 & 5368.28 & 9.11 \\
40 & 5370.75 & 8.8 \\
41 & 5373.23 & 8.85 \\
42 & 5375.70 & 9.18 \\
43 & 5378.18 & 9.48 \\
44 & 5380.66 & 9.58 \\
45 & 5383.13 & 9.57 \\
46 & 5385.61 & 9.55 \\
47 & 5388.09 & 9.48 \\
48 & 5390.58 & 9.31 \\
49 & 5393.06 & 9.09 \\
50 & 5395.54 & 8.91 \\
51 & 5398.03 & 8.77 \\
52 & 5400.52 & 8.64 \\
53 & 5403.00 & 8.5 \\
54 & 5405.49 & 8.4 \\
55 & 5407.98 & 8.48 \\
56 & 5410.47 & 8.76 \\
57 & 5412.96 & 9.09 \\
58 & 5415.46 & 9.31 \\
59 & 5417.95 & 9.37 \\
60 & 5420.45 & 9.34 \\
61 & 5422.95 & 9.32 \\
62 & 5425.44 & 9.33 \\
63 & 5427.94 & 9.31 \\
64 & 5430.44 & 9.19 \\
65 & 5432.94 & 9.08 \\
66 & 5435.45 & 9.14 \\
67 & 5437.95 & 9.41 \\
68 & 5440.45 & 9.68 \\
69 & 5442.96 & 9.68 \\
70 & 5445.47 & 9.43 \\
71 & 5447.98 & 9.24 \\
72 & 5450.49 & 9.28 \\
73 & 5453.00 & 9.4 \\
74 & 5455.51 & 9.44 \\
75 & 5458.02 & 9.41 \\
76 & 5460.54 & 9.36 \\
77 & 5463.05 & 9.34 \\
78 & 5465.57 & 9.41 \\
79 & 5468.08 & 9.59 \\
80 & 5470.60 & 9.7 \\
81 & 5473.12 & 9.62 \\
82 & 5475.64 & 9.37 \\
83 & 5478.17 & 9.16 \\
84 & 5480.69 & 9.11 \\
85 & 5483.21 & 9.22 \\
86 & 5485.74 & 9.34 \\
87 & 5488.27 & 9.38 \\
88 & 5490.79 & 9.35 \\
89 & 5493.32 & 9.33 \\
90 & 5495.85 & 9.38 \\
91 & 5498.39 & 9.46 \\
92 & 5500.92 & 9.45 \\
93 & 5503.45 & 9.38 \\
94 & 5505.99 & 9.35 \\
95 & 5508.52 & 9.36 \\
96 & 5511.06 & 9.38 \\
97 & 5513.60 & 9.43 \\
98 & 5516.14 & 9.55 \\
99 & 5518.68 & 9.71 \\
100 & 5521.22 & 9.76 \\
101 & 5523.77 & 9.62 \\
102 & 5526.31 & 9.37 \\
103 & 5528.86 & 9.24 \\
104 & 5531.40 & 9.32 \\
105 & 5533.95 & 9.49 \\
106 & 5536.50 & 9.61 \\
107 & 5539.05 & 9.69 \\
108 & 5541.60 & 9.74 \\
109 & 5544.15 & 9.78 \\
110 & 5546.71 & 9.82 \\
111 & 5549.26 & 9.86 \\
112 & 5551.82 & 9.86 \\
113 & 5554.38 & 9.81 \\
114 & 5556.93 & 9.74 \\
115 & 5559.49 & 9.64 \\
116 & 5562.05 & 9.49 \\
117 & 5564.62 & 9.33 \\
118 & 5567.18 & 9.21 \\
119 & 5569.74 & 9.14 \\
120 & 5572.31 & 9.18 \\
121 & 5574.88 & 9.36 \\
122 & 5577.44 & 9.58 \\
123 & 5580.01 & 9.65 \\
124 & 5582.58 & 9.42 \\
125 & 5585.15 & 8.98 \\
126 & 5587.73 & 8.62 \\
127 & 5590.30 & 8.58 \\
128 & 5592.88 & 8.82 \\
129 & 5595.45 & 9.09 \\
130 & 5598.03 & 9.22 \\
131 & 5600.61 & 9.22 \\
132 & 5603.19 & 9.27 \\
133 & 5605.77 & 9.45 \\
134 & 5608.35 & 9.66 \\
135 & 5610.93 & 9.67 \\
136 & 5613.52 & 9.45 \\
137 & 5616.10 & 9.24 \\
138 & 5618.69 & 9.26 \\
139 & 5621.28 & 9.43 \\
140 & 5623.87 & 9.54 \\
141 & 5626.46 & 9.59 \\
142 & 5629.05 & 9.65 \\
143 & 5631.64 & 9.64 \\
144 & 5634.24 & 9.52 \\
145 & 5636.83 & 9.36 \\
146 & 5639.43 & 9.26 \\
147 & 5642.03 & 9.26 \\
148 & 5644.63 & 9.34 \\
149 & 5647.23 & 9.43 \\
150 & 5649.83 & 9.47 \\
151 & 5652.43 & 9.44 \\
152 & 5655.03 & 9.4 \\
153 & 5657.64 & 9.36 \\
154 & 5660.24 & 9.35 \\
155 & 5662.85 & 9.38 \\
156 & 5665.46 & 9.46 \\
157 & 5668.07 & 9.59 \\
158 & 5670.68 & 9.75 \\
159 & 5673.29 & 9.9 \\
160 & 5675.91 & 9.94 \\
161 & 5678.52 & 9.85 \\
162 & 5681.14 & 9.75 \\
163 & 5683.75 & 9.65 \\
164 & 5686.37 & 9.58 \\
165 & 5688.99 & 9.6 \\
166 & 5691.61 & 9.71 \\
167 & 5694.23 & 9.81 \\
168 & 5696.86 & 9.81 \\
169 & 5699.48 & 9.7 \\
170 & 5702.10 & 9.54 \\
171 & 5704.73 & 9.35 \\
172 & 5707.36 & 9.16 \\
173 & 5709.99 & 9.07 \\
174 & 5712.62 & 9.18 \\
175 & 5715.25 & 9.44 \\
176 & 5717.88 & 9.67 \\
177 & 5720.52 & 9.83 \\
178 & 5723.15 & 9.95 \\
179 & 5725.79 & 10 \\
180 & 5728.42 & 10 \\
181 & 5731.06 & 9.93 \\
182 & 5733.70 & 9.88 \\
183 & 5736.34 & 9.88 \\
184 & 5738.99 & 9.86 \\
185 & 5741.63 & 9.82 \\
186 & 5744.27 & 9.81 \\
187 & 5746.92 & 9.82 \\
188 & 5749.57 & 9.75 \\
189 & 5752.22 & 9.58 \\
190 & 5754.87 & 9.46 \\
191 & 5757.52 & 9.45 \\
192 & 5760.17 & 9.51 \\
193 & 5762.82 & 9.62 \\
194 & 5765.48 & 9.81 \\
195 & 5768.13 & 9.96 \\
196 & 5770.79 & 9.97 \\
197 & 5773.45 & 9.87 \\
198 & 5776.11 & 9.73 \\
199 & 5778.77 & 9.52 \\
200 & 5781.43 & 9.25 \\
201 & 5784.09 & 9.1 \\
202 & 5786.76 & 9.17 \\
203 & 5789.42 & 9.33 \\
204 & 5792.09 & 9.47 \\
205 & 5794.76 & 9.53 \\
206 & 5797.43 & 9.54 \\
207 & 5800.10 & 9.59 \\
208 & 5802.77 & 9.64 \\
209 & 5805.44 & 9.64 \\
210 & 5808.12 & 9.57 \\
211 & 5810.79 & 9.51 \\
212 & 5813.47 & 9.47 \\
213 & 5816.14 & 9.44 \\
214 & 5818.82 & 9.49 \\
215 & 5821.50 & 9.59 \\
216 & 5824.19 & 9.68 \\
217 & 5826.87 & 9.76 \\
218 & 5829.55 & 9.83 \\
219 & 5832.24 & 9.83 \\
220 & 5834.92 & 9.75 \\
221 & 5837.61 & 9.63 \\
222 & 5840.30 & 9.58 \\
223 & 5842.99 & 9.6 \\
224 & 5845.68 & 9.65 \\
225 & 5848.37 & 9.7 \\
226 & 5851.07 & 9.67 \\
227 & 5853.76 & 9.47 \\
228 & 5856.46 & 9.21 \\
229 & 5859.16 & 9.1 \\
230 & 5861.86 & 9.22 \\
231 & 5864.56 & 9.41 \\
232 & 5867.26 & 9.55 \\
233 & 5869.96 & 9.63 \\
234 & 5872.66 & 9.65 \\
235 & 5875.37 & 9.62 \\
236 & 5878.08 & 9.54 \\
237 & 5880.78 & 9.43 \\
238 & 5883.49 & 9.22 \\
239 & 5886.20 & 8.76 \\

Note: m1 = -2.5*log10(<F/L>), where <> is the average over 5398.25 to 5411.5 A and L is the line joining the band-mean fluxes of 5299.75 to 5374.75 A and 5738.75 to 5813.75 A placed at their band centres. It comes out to 0.10 mag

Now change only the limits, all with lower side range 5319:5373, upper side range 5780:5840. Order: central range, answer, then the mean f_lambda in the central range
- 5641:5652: 0.01 mag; 9.39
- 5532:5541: -0.02 mag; 9.59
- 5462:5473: -0.02 mag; 9.53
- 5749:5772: -0.02 mag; 9.68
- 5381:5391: -0.03 mag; 9.5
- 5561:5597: 0.03 mag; 9.17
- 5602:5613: -0.01 mag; 9.51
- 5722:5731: -0.05 mag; 9.98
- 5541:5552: -0.05 mag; 9.81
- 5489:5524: -0.01 mag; 9.46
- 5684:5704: -0.02 mag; 9.67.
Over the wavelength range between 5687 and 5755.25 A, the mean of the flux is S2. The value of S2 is 9.68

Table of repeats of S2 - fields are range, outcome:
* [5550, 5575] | 9.49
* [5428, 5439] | 9.21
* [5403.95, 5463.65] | 9.24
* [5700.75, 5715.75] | 9.28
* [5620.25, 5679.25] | 9.52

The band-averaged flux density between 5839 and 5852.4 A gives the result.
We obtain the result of 9.64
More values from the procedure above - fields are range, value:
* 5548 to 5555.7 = 9.85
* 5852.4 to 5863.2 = 9.25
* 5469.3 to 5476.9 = 9.56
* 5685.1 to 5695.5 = 9.68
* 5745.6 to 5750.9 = 9.78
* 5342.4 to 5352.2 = 9.34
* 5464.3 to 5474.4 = 9.58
